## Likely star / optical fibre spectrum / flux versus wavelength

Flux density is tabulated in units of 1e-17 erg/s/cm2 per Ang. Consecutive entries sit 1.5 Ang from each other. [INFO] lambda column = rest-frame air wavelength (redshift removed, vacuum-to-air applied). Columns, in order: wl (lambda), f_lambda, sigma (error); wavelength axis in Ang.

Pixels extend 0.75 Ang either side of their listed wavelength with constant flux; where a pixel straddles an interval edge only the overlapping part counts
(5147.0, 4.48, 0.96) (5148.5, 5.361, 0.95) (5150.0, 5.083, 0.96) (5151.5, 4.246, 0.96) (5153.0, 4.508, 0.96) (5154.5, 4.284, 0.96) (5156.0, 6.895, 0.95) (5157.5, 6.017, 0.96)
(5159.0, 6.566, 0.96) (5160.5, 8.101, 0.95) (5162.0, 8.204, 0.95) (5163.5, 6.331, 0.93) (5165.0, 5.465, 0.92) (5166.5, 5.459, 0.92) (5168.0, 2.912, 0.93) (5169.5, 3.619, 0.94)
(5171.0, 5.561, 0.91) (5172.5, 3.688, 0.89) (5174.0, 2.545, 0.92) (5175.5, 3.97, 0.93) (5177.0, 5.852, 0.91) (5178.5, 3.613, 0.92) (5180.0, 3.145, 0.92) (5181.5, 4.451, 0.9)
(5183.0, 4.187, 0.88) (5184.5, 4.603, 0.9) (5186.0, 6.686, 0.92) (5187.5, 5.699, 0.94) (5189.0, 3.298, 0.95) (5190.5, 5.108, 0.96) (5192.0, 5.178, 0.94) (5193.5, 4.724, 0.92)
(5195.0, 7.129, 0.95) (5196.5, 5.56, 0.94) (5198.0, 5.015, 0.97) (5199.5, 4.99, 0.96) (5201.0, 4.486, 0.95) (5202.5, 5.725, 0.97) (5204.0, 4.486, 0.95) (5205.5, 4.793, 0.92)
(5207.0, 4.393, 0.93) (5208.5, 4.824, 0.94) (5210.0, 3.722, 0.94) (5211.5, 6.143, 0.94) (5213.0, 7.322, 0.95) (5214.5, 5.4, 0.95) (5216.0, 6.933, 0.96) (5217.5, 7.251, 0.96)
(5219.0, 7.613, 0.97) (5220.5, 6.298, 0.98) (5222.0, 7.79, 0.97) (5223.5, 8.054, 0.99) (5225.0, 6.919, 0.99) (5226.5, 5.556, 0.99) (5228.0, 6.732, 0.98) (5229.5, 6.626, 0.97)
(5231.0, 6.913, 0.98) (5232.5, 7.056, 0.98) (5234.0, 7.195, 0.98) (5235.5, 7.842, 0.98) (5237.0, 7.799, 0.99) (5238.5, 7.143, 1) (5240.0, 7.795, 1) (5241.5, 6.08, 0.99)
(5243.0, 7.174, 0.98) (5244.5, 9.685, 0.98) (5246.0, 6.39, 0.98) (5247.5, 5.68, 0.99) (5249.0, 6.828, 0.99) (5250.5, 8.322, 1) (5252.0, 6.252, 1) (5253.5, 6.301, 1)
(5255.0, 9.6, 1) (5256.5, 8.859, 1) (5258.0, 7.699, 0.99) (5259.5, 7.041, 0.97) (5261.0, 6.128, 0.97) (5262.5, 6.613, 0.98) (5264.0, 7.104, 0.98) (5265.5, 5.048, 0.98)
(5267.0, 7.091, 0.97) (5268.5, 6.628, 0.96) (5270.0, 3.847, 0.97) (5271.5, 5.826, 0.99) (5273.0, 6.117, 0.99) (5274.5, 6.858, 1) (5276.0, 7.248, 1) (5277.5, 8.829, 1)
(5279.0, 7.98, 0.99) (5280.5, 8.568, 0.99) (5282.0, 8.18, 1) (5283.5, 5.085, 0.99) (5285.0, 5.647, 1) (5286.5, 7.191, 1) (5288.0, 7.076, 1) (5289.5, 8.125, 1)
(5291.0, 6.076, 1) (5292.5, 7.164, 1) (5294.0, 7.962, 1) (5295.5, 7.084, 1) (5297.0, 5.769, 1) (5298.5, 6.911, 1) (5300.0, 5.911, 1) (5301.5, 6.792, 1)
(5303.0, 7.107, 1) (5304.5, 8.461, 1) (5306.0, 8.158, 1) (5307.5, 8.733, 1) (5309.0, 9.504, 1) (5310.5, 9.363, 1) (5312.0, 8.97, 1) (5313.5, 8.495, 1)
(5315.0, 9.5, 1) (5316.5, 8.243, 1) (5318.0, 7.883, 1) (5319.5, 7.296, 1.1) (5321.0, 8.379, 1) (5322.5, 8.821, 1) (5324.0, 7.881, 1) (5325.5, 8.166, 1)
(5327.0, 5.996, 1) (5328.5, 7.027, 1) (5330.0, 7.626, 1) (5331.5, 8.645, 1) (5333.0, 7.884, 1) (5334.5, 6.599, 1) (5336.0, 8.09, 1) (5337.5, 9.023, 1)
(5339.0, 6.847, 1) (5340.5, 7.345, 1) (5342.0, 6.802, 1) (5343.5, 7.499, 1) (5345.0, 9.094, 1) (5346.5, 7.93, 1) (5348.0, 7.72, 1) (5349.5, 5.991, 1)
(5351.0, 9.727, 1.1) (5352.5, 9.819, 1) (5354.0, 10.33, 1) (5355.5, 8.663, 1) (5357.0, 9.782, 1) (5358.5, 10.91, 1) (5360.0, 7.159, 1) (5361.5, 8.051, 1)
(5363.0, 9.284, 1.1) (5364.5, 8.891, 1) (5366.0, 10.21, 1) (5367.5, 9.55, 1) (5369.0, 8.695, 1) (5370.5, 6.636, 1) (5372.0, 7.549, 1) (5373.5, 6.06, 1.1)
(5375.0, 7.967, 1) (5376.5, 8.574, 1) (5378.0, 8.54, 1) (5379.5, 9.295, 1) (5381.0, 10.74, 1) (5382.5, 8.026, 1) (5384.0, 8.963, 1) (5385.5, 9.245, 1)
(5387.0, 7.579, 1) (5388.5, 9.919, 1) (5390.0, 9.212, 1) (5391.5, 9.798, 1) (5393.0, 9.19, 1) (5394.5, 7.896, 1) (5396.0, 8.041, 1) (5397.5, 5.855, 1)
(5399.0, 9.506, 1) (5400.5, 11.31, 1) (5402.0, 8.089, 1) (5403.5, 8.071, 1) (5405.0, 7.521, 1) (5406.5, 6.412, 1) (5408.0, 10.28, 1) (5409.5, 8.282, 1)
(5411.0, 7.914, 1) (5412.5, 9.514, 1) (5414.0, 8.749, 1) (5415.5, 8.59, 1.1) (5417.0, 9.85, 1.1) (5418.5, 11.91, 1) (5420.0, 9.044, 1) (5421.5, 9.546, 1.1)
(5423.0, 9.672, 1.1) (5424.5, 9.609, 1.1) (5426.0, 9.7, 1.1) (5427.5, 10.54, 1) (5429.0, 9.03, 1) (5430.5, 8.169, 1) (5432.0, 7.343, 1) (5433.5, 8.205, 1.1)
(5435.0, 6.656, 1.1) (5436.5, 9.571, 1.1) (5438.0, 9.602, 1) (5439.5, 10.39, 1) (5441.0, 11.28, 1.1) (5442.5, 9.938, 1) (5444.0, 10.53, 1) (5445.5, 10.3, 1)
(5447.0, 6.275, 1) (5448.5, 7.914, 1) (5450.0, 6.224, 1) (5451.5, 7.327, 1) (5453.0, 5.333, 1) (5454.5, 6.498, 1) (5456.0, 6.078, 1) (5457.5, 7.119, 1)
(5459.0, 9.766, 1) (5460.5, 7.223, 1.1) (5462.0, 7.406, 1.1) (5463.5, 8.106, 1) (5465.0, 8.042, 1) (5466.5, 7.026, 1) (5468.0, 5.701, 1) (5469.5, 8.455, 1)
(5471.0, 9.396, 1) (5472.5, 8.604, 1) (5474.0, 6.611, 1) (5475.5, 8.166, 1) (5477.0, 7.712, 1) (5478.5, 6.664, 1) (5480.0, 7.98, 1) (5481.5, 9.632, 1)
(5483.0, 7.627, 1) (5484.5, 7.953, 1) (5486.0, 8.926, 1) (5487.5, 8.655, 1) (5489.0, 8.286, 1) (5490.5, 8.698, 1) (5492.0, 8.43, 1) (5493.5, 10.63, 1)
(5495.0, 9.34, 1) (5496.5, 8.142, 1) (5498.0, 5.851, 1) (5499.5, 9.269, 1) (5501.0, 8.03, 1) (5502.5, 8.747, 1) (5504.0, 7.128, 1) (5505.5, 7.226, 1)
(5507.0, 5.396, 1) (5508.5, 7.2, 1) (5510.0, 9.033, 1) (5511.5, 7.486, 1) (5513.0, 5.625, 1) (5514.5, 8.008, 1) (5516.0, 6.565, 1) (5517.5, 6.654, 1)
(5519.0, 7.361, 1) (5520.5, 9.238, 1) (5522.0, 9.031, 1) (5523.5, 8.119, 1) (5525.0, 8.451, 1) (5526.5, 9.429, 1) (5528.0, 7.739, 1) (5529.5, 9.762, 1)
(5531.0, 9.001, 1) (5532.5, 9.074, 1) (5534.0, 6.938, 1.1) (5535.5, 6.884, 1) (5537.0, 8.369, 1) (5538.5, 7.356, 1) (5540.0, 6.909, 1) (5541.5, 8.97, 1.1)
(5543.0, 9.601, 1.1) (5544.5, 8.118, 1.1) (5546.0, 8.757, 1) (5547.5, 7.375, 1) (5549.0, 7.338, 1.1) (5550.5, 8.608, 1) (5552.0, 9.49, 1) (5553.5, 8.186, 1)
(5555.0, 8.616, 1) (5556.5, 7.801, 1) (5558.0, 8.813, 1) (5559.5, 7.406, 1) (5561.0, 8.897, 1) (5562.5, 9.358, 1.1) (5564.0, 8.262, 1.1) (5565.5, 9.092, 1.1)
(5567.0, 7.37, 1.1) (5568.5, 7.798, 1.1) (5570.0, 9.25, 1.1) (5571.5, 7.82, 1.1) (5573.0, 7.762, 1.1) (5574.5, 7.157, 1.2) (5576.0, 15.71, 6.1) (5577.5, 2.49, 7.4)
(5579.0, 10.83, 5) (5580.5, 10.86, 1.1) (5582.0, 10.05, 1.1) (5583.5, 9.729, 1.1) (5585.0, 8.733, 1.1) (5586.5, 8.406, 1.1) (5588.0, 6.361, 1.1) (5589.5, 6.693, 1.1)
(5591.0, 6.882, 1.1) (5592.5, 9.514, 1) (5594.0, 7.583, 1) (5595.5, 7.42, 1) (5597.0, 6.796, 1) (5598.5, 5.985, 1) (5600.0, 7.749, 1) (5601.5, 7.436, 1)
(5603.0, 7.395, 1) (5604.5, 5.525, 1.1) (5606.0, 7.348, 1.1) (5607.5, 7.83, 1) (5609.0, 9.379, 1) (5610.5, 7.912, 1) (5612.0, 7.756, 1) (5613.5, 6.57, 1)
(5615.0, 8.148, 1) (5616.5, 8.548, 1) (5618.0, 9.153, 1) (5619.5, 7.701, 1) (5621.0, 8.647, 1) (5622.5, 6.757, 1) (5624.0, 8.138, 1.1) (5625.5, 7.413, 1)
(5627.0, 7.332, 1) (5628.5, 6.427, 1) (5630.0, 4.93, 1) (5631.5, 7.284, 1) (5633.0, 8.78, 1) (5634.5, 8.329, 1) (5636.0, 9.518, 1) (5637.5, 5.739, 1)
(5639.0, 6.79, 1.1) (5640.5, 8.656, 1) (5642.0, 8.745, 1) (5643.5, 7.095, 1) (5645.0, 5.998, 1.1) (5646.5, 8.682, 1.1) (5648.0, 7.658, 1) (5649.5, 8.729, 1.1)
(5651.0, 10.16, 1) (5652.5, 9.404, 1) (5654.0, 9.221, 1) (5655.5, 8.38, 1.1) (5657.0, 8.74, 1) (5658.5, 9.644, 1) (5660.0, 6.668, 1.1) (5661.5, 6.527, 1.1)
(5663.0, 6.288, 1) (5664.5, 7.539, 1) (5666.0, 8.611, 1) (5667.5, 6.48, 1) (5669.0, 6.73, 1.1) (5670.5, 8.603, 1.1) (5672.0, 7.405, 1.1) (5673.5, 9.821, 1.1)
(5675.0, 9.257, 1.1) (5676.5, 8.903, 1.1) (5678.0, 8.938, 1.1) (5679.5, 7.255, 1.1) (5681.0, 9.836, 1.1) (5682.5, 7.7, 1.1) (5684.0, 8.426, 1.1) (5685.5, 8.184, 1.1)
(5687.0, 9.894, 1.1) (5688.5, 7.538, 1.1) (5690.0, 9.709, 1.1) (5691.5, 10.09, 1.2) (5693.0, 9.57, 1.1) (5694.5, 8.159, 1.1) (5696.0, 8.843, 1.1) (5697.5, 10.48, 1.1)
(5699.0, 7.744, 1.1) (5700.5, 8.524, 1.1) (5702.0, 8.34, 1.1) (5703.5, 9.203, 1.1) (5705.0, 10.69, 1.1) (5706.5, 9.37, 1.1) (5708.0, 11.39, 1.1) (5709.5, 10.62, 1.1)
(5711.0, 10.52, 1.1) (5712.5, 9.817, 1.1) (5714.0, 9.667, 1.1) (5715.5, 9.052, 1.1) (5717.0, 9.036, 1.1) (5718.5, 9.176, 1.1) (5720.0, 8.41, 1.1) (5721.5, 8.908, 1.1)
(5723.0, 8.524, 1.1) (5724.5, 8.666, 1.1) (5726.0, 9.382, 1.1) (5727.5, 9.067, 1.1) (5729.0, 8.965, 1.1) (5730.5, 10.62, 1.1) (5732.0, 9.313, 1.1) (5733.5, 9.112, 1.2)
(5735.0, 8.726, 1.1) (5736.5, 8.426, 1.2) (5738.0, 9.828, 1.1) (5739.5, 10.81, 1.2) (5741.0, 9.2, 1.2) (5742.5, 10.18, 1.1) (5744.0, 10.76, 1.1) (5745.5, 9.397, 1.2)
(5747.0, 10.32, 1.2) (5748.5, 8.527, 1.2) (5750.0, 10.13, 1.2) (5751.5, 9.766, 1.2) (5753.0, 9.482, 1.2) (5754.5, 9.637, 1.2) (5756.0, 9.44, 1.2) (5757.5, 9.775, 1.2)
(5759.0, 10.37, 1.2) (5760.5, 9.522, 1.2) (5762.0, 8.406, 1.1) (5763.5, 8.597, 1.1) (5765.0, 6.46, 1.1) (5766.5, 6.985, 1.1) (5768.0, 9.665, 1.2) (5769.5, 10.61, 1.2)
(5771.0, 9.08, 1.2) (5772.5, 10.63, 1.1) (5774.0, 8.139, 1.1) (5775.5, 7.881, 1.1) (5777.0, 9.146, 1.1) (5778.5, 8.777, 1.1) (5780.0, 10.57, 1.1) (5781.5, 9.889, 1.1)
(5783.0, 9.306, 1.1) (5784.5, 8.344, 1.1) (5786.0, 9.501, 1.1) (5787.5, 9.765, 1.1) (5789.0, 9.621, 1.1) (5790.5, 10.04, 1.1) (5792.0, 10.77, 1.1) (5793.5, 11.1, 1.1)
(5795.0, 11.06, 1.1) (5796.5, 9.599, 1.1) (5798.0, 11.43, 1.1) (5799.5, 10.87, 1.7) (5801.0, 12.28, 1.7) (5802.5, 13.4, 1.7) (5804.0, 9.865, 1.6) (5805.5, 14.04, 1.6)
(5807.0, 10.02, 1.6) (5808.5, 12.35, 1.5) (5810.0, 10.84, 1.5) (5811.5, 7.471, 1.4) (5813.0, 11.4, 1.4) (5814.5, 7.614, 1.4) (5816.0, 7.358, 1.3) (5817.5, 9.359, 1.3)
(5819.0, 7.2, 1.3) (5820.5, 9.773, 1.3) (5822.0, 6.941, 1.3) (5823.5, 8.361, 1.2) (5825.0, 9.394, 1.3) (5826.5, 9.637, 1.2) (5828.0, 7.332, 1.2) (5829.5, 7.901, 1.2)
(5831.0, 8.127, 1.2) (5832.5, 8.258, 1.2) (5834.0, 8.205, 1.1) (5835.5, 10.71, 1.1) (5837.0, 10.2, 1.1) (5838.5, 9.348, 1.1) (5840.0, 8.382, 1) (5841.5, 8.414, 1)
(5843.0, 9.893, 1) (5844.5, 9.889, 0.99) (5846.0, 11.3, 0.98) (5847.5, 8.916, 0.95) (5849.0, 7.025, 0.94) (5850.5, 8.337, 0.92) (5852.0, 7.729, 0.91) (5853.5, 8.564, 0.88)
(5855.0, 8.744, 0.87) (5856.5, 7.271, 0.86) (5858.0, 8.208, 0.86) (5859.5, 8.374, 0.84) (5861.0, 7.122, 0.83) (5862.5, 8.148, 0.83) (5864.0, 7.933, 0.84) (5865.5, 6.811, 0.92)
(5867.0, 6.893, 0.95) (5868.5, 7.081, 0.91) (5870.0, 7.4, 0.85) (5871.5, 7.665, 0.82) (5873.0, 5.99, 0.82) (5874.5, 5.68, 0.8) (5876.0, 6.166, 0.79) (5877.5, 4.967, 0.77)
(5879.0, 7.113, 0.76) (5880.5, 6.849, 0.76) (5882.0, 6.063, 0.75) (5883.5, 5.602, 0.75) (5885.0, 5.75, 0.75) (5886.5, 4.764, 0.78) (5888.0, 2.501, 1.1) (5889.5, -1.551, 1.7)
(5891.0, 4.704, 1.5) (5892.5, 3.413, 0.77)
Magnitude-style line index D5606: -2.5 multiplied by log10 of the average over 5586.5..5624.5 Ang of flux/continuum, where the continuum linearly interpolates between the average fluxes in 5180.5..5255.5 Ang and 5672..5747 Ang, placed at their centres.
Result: 0.14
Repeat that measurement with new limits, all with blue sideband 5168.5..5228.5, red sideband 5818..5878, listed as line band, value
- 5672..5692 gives -0.19 mag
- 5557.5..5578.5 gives -0.21 mag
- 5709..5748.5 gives -0.24 mag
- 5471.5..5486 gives -0.22 mag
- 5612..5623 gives -0.12 mag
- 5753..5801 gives -0.22 mag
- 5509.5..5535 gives -0.20 mag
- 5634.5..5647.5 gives -0.07 mag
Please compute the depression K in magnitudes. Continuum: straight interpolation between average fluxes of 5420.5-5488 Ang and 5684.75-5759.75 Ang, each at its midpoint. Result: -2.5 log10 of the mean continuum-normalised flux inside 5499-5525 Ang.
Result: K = 0.12 mag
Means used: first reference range 8.28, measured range 7.66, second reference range 9.43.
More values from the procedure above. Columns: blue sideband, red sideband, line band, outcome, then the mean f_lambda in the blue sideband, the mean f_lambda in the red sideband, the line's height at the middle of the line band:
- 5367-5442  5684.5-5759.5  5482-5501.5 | 0.065 mag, 8.83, 9.42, 9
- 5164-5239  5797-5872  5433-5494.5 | -0.172 mag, 5.55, 9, 6.98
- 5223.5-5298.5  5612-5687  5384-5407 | -0.165 mag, 7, 7.99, 7.34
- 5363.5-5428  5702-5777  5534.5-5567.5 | 0.105 mag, 8.84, 9.38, 9.09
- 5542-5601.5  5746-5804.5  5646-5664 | 0.070 mag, 8.32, 9.71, 8.89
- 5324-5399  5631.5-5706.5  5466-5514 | 0.059 mag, 8.34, 8.41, 8.37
